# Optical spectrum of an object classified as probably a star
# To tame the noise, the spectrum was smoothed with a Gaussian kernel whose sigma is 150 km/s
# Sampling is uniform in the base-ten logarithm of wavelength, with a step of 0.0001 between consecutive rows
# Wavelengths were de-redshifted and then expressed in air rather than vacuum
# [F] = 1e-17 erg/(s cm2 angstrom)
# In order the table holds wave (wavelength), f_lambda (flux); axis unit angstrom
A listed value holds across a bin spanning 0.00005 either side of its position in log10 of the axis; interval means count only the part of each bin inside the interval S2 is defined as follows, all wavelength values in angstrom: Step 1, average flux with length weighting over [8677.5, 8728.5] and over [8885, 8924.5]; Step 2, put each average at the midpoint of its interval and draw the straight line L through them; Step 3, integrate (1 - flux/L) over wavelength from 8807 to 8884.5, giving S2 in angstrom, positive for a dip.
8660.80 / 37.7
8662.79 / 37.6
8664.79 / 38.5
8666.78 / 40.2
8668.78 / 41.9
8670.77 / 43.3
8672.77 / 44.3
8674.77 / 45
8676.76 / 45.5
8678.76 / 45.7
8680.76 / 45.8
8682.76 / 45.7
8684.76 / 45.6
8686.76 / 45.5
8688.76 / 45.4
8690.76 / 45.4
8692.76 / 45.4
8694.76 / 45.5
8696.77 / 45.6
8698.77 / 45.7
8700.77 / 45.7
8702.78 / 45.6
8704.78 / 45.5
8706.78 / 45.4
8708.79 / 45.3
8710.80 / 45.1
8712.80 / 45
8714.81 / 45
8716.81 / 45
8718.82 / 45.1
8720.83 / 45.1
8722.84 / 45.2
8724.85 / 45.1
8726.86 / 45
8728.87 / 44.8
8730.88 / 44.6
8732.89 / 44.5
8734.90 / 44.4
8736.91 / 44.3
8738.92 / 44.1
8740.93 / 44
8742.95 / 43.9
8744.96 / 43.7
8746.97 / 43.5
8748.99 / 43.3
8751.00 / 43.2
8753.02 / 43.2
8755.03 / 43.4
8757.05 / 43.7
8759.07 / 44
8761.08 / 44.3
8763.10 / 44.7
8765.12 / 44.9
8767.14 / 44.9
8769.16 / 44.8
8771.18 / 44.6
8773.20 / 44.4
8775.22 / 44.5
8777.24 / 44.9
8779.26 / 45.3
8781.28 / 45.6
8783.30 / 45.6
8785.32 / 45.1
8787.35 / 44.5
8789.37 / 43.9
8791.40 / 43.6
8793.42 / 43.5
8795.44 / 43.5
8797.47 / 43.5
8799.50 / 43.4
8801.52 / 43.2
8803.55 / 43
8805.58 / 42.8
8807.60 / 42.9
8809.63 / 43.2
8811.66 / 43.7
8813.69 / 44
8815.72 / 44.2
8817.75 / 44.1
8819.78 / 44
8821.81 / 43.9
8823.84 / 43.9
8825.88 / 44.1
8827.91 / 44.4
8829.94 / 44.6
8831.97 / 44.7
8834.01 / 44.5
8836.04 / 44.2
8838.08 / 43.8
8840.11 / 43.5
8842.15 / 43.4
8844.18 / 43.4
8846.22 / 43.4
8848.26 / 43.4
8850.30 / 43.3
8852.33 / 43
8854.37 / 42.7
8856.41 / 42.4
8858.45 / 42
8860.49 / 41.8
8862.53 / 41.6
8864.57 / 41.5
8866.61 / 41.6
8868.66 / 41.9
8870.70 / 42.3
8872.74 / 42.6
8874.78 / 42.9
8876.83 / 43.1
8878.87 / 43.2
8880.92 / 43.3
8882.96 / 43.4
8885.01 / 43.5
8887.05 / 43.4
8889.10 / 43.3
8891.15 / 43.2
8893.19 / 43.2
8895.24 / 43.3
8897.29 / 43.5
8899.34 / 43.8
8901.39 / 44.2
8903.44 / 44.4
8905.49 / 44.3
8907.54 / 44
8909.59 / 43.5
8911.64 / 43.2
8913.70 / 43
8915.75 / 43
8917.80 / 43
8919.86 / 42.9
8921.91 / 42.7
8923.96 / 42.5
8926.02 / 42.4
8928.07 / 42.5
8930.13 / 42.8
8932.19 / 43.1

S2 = 1.3 angstrom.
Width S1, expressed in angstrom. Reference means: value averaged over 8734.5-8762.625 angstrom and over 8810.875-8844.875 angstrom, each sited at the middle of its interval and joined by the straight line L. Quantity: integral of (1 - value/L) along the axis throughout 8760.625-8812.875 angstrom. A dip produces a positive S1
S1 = -0.3 angstrom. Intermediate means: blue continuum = 43.8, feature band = 44.2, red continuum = 44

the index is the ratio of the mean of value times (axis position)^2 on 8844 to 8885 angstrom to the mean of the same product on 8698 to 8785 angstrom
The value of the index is 1.0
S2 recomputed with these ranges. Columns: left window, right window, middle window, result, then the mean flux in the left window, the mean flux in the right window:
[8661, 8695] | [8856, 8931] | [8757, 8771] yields -0.4 angstrom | 43.7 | 43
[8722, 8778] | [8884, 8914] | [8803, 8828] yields 0.2 angstrom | 44.3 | 43.6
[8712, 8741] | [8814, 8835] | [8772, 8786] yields -0.2 angstrom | 44.8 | 44.2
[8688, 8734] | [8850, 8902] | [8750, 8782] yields 0.0 angstrom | 45.2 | 42.8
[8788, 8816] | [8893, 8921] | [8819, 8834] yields -0.3 angstrom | 43.5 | 43.5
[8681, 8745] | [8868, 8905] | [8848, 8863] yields 0.4 angstrom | 45.1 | 43.3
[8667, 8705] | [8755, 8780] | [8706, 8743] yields 0.0 angstrom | 45.1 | 44.5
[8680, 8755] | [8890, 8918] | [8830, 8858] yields 0.3 angstrom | 44.8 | 43.6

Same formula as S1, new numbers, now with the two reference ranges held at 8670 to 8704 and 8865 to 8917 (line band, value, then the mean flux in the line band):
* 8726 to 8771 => 0.6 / 44.2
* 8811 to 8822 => 0.0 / 44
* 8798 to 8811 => 0.3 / 43.1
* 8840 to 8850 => 0.1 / 43.4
